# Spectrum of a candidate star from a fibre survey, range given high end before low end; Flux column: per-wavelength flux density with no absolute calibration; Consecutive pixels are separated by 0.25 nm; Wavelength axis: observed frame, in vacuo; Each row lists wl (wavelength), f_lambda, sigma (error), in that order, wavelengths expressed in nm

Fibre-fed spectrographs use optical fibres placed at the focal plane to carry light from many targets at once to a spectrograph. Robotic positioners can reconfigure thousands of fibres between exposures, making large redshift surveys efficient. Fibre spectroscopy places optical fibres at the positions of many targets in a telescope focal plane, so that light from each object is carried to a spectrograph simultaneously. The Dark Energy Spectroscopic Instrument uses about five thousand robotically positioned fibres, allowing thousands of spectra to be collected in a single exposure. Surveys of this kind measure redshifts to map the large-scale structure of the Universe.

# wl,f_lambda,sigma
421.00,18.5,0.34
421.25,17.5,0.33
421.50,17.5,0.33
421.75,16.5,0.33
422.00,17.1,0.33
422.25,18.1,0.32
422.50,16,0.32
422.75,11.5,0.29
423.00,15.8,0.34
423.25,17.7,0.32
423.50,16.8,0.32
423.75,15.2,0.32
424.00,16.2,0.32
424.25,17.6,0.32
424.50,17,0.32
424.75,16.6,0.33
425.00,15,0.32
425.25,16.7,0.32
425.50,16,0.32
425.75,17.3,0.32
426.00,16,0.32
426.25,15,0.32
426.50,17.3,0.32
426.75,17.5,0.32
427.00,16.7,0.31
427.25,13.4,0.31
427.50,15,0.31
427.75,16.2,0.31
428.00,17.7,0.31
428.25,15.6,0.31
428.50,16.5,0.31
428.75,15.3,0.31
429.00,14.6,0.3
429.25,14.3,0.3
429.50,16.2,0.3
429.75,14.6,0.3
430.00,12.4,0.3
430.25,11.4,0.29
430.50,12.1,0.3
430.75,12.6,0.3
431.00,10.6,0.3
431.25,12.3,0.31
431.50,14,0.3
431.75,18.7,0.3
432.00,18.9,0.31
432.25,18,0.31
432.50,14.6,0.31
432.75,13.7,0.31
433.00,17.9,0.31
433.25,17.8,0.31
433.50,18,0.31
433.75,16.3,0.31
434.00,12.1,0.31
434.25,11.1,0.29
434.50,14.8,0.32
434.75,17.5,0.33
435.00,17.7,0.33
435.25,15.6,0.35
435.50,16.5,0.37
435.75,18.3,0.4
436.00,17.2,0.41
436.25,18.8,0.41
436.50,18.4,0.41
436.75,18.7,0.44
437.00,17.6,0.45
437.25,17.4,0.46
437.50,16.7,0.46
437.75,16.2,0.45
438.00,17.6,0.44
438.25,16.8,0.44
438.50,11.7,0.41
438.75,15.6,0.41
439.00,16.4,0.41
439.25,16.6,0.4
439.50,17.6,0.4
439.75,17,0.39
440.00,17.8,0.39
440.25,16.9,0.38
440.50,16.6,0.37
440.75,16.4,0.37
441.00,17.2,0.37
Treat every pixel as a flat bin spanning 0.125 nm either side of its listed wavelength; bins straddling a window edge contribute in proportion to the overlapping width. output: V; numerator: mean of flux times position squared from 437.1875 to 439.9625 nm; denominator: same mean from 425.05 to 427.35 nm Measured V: 1.07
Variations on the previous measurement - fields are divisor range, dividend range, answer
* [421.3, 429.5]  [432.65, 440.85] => 1.08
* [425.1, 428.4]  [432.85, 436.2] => 1.04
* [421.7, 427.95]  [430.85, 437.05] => 1.04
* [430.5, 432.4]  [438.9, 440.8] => 1.19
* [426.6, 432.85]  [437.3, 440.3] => 1.15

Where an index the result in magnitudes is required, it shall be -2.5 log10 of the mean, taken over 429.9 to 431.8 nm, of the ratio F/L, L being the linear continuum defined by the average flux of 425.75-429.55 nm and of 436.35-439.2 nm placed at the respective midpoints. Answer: 0.25 mag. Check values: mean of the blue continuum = 15.9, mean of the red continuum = 16.7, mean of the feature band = 12.8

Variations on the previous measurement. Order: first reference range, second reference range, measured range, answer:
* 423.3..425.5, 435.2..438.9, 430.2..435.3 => 0.113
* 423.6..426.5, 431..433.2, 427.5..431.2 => 0.122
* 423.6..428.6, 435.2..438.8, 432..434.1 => 0.027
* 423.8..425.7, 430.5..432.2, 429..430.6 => 0.103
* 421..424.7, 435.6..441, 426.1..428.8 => 0.042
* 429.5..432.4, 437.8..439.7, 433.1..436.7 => -0.090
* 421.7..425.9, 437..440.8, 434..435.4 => 0.096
